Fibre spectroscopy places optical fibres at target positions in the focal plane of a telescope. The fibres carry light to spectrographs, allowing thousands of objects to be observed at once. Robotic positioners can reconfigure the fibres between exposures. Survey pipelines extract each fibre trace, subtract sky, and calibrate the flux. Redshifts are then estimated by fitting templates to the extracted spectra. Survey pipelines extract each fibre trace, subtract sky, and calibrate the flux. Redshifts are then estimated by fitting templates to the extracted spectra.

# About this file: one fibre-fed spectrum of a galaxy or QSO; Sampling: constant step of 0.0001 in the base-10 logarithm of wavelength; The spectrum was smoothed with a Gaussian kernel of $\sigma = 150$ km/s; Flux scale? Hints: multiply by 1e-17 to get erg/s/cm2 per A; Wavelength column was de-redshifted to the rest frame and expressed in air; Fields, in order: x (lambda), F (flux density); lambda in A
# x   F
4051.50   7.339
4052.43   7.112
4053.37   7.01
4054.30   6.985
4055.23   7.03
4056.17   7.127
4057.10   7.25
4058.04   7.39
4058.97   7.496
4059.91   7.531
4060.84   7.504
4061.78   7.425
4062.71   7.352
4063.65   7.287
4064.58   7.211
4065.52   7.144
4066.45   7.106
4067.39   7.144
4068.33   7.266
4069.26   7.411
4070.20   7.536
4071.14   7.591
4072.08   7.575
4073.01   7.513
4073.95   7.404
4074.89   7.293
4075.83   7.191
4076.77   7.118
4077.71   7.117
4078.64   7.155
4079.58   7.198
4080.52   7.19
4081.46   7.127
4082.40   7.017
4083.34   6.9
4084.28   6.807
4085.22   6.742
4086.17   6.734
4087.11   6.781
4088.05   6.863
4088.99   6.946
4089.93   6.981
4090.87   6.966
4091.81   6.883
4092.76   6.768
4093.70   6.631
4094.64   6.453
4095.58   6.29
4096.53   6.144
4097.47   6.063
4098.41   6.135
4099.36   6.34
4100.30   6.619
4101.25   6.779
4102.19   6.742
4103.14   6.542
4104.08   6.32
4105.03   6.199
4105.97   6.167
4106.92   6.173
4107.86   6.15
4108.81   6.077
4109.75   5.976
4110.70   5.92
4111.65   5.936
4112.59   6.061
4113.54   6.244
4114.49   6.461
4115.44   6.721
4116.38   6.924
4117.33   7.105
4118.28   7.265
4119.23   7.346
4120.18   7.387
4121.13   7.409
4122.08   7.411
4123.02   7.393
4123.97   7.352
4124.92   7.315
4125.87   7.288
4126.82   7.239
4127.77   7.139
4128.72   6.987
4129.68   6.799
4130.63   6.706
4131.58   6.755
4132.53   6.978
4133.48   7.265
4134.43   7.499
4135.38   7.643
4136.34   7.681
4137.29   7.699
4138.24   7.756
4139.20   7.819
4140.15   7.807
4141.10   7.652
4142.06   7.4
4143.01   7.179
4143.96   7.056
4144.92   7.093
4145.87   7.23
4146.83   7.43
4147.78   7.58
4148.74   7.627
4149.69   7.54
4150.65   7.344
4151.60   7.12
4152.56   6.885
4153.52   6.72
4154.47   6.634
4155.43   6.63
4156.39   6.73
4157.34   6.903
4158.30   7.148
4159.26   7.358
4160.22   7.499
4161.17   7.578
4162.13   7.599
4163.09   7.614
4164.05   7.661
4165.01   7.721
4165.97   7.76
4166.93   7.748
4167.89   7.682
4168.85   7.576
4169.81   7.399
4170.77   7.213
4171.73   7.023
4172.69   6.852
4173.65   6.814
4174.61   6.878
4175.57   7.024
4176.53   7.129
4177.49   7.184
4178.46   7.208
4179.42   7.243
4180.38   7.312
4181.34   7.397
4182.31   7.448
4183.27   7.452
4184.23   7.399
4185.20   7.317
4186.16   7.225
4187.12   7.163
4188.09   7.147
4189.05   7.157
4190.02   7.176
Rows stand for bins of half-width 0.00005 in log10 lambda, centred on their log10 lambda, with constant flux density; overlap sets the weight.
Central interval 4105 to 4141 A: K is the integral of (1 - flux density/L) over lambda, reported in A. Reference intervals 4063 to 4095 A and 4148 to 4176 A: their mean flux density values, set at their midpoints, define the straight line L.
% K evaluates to 1.07 A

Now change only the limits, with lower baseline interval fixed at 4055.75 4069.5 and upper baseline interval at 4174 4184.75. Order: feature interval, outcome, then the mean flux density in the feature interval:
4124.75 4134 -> 0.3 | 7.04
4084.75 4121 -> 3.6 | 6.55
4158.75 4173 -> -0.5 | 7.49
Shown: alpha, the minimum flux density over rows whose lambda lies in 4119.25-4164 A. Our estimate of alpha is 6.63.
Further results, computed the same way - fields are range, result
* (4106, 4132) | 5.92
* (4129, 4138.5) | 6.706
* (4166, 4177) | 6.814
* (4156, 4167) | 6.73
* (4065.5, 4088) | 6.734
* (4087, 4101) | 6.063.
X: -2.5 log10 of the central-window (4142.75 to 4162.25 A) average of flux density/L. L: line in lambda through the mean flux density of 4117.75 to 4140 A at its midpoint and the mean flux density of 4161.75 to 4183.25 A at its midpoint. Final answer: 0.02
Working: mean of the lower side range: 7.32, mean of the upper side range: 7.34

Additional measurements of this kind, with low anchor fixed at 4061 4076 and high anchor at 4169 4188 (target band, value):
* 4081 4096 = 0.08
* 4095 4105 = 0.15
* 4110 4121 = 0.09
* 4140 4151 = -0.02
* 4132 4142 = -0.05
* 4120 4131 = 0.01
